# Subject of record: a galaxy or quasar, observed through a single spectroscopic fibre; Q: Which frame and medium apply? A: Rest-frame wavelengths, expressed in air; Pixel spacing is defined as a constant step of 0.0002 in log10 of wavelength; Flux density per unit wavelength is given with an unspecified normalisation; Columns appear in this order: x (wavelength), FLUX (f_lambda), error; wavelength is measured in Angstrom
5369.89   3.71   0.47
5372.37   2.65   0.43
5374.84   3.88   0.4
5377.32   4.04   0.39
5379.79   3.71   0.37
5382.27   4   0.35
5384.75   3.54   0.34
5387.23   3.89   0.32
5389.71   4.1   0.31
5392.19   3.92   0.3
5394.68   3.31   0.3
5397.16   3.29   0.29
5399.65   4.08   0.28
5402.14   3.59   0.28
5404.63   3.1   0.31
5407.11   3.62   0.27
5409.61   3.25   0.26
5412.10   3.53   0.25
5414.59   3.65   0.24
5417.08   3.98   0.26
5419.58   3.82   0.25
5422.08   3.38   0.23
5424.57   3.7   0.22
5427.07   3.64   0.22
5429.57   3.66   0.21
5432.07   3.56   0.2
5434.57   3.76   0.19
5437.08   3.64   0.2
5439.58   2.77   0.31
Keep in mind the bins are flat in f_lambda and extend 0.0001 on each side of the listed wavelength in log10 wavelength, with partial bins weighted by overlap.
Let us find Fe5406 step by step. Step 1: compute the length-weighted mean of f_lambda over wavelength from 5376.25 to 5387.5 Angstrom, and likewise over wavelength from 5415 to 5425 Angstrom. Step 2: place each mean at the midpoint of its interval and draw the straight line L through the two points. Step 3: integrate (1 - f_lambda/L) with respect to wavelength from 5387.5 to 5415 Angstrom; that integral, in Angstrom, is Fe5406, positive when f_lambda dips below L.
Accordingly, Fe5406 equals 1.3 Angstrom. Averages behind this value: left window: 3.83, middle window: 3.59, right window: 3.72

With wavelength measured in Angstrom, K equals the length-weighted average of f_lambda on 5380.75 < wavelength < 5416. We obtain 3.64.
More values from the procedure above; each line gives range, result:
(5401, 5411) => 3.39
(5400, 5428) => 3.59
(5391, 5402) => 3.64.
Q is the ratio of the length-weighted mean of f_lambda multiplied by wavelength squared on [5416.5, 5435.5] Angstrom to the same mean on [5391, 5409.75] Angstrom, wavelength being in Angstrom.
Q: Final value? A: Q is 1.05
